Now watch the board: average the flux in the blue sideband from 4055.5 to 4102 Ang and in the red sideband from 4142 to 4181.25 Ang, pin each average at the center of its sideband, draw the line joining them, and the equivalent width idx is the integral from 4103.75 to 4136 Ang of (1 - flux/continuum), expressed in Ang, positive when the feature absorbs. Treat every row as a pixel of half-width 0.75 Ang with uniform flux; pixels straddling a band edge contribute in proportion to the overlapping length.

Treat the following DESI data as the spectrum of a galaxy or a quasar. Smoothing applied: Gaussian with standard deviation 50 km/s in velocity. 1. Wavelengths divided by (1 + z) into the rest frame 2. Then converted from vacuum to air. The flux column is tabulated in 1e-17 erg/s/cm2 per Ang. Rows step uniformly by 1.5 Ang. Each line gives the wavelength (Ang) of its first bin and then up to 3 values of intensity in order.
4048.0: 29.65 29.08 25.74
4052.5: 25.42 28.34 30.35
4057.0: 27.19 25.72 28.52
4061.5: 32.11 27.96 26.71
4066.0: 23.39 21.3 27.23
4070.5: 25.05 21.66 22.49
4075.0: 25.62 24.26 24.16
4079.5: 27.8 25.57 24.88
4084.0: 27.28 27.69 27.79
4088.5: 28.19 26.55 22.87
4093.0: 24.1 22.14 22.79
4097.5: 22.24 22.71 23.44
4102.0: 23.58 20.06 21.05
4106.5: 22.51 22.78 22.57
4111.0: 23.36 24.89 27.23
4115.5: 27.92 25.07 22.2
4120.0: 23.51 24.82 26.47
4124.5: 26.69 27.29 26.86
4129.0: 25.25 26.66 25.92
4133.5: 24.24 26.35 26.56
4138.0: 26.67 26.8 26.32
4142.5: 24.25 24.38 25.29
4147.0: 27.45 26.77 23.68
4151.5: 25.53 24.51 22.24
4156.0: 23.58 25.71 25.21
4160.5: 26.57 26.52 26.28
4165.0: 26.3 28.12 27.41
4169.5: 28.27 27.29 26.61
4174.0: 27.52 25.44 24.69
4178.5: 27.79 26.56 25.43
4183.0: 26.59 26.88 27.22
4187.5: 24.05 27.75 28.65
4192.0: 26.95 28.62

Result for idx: 0.97 Ang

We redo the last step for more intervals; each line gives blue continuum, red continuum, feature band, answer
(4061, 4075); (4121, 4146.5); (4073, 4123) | 2.2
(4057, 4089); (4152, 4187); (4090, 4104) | 1.7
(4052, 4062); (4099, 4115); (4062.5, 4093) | 0.8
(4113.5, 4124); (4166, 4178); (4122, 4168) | 0.4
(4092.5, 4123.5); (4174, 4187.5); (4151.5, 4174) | -0.4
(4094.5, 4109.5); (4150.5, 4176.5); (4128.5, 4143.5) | -0.9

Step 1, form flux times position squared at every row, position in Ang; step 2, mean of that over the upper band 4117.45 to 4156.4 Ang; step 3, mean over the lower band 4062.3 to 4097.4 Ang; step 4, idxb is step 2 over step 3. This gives 1.04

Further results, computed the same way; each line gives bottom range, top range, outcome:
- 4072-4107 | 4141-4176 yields 1.10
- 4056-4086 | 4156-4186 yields 1.08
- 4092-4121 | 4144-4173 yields 1.14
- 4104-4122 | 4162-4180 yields 1.15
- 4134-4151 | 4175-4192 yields 1.05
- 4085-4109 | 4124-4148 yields 1.12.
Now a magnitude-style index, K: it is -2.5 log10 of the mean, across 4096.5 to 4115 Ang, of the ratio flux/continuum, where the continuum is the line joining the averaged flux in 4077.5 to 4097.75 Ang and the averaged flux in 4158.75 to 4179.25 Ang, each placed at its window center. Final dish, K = 0.12 mag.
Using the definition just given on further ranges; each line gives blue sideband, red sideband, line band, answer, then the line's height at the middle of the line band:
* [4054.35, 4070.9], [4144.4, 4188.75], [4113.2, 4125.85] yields 0.04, 26.5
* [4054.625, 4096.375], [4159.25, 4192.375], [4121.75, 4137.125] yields 0.01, 26.3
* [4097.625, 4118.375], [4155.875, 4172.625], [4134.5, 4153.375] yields -0.01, 25.5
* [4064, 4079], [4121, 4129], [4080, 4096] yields -0.03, 24.9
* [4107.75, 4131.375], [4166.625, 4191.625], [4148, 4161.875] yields 0.05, 26.2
